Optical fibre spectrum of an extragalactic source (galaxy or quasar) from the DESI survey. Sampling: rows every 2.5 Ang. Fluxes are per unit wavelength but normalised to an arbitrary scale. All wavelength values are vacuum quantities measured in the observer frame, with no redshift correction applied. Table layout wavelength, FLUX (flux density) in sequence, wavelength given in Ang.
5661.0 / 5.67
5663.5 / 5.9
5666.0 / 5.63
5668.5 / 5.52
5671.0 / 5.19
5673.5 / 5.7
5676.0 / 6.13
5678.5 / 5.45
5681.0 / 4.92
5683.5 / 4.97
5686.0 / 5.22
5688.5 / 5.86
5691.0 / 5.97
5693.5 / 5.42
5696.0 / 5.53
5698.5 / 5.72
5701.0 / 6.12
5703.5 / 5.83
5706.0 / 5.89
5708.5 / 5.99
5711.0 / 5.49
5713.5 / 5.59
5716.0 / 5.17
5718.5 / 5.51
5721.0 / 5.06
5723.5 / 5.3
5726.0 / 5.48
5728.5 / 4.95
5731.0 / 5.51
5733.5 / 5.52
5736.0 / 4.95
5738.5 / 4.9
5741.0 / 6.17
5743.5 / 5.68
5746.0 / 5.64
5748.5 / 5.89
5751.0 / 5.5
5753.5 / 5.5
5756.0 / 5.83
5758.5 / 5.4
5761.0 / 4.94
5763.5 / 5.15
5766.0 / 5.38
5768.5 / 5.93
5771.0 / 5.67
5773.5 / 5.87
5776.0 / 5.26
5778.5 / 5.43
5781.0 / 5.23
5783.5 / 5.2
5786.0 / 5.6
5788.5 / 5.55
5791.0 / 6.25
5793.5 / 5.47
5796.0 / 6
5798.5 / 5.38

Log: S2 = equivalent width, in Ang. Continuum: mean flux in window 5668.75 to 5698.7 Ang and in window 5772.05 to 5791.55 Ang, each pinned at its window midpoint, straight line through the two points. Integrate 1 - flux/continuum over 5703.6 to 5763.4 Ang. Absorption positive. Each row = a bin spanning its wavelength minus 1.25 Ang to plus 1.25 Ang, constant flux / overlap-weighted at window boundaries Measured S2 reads 0.43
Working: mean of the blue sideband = 5.5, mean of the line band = 5.47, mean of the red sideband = 5.52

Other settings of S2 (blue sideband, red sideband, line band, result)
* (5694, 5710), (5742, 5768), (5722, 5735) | 0.7 Ang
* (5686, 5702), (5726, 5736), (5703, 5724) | -0.1 Ang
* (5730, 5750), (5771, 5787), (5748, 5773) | -0.1 Ang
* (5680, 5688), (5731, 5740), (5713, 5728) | -0.4 Ang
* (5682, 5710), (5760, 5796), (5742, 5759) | -0.3 Ang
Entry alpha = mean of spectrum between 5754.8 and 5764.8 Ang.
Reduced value 5.33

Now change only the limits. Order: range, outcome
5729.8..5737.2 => 5.33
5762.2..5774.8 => 5.6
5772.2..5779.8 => 5.52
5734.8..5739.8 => 4.94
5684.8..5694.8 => 5.62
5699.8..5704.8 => 5.97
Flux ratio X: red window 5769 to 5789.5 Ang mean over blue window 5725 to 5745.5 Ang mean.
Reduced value 1.02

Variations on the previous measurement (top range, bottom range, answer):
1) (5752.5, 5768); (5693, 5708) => 0.93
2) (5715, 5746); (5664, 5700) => 0.97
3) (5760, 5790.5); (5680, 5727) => 0.99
